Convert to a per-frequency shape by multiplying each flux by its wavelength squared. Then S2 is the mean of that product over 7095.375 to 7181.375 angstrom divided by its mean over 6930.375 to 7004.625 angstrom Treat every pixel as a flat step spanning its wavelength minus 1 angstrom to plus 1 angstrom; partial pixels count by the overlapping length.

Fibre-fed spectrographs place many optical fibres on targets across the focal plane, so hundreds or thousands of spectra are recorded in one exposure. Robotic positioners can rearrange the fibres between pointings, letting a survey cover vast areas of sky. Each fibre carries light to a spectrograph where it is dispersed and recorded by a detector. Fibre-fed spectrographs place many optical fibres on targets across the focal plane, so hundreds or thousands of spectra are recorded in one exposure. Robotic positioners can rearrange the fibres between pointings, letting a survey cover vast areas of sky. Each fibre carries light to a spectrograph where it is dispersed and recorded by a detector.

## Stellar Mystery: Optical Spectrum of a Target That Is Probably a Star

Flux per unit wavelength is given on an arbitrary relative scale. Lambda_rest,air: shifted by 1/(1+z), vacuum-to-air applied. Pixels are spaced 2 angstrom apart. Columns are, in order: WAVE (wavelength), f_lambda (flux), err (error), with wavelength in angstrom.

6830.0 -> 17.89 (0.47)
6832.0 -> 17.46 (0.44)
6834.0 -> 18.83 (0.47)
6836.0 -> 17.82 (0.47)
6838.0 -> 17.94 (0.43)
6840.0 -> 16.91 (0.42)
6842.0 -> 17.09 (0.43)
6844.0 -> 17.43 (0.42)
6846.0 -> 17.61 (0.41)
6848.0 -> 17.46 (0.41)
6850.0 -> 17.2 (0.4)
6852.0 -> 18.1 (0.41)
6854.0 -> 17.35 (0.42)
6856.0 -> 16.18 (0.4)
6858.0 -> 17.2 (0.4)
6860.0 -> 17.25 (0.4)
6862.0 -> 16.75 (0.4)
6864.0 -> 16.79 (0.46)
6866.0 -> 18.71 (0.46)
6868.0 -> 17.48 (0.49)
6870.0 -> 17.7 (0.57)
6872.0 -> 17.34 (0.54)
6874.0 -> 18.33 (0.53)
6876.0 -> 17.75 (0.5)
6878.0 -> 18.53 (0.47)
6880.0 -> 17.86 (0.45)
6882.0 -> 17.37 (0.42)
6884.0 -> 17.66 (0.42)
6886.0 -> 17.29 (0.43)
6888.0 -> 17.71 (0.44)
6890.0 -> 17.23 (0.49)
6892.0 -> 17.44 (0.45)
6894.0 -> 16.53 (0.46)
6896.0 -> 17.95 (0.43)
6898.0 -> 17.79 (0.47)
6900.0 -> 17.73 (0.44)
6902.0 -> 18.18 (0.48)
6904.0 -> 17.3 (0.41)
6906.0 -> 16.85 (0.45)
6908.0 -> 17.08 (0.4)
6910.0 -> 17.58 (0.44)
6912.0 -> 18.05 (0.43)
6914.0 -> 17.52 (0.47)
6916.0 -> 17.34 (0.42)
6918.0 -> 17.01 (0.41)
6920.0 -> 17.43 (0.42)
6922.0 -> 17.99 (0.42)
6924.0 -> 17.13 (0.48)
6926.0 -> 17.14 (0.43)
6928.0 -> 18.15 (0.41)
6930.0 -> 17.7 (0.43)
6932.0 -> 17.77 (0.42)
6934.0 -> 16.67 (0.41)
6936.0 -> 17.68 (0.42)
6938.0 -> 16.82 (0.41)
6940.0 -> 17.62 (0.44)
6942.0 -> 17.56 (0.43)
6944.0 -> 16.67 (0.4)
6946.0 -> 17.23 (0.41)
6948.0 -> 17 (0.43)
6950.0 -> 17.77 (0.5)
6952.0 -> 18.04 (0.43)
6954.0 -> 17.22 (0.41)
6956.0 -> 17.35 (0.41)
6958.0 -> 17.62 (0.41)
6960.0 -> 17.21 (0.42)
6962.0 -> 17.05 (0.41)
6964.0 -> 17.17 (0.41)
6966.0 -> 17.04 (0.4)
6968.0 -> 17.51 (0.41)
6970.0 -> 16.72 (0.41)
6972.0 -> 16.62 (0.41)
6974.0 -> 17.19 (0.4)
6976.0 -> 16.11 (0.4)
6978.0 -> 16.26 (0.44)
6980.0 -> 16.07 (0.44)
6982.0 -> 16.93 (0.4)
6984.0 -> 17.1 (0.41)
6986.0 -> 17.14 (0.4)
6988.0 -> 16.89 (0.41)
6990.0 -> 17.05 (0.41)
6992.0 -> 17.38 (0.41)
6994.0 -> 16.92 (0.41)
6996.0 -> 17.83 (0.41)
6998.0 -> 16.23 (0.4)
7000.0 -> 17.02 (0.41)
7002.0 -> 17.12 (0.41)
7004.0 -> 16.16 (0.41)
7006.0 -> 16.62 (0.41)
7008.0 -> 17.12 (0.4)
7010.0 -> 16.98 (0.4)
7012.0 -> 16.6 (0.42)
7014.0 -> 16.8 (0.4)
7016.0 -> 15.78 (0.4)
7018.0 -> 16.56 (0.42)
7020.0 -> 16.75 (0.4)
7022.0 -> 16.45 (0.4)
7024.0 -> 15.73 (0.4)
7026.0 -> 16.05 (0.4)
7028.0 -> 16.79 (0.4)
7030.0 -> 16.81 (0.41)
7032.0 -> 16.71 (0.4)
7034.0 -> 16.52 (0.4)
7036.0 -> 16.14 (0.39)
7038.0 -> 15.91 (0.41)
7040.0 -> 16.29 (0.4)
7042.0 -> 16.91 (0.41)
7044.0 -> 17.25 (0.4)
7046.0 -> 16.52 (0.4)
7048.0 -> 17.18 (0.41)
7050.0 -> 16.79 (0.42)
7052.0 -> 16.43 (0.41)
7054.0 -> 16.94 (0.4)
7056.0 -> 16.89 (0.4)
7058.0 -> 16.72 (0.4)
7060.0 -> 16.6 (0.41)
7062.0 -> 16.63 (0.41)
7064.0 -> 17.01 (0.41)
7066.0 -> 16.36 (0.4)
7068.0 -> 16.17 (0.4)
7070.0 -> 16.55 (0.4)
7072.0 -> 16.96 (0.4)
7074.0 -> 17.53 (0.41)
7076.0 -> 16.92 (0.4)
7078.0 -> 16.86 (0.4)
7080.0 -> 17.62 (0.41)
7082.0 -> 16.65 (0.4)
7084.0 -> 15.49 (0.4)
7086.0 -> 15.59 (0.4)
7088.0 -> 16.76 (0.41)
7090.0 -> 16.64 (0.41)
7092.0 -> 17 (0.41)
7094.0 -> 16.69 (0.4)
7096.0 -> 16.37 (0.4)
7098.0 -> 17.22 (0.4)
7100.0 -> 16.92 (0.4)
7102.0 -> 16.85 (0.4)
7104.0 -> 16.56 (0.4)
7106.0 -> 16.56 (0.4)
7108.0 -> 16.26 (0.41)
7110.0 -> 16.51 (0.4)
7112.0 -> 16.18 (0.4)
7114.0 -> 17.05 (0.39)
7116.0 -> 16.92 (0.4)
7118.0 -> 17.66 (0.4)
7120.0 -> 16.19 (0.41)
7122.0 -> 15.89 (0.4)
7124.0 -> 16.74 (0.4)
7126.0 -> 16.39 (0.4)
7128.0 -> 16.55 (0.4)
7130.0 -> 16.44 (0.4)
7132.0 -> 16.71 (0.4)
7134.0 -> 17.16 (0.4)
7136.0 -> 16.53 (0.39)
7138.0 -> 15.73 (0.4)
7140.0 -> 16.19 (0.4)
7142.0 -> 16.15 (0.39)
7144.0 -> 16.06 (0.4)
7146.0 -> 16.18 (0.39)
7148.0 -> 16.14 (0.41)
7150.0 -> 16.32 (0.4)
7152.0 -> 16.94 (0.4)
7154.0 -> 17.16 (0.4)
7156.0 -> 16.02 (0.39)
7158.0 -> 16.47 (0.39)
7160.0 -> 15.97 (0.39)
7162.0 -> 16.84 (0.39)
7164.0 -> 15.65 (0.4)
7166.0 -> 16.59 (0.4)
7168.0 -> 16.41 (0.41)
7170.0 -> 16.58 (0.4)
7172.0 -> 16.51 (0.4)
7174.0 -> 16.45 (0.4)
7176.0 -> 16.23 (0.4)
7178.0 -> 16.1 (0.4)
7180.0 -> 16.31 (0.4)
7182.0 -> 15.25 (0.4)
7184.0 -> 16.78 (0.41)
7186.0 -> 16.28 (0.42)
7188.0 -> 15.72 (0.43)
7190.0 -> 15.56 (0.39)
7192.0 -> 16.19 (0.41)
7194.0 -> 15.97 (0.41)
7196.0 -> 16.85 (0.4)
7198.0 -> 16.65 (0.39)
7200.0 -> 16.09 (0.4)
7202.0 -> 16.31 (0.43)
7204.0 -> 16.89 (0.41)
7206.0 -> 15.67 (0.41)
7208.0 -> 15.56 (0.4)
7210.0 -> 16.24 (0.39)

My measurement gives 1.01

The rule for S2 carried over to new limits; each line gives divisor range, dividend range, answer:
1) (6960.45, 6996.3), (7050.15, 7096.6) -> 1.01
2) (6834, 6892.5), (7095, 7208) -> 1.02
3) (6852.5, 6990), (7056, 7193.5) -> 1.01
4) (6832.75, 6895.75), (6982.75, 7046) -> 1.00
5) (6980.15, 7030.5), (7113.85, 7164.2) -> 1.02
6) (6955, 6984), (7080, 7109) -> 1.02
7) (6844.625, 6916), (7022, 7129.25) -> 1.00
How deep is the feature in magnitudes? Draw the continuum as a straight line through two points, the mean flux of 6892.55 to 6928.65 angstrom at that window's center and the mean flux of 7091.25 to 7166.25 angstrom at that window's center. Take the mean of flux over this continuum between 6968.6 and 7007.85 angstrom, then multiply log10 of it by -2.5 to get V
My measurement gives 0.02 mag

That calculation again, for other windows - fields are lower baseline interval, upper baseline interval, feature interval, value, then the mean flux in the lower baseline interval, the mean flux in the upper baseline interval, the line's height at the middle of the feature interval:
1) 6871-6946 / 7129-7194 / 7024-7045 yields 0.026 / 17.5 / 16.3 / 16.9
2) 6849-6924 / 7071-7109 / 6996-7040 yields 0.029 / 17.5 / 16.7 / 17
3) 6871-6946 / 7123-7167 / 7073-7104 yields -0.004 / 17.5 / 16.4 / 16.7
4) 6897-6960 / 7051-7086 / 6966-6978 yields 0.026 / 17.4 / 16.7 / 17.2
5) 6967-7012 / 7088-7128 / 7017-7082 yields 0.006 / 16.9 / 16.7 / 16.8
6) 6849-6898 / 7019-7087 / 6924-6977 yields -0.009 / 17.5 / 16.6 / 17.1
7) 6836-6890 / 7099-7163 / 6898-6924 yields -0.011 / 17.5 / 16.5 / 17.3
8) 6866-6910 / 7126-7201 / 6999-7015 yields 0.016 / 17.6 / 16.3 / 17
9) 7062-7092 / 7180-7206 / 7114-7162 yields -0.004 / 16.7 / 16.2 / 16.4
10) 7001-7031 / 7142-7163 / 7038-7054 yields -0.013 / 16.6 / 16.4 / 16.5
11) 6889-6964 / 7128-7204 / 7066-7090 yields 0.006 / 17.4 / 16.3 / 16.7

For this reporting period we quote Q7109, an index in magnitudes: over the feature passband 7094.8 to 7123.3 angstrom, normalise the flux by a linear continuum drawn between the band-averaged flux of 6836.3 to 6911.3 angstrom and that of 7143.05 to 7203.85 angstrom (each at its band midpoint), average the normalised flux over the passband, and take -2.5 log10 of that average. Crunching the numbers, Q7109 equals -0.01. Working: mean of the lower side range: 17.5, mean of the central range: 16.7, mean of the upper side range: 16.3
